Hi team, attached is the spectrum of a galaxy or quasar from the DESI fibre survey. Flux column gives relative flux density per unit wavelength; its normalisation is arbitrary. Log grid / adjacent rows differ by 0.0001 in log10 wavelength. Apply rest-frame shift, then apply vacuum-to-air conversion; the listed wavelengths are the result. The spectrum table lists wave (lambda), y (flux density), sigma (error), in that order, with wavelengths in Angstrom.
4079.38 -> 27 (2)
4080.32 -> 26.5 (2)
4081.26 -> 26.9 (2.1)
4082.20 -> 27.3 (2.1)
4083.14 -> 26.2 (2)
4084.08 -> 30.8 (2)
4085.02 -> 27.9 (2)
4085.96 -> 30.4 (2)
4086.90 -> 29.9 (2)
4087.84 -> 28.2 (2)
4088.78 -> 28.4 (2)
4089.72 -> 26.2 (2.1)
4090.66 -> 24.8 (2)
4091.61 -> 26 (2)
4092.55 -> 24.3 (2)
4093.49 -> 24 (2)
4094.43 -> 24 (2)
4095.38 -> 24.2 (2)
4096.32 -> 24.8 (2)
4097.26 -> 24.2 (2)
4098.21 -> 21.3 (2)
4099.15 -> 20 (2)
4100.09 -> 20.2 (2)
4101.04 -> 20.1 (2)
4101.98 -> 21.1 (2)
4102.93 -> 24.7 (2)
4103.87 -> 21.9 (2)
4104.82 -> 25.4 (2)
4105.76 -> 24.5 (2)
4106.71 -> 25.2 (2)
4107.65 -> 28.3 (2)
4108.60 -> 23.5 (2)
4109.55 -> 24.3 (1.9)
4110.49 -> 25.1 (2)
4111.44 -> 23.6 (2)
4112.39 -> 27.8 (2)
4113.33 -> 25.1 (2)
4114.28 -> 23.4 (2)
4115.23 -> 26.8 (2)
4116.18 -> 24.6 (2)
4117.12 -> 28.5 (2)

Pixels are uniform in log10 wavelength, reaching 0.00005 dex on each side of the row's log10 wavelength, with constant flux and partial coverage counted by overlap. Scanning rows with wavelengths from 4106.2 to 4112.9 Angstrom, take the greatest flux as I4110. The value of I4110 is 28.3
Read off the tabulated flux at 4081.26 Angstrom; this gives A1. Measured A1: 26.9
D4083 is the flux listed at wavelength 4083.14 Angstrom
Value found 26.2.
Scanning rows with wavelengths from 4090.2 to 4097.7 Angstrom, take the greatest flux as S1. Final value 26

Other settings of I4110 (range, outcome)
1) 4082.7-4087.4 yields 30.8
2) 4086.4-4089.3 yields 29.9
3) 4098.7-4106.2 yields 25.4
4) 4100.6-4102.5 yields 21.1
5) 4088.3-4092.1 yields 28.4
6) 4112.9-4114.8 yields 25.1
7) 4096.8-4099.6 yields 24.2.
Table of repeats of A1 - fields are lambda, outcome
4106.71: 25.2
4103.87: 21.9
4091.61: 26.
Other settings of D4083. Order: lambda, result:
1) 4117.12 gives 28.5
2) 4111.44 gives 23.6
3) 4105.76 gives 24.5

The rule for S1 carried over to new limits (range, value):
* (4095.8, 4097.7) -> 24.8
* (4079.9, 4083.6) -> 27.3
